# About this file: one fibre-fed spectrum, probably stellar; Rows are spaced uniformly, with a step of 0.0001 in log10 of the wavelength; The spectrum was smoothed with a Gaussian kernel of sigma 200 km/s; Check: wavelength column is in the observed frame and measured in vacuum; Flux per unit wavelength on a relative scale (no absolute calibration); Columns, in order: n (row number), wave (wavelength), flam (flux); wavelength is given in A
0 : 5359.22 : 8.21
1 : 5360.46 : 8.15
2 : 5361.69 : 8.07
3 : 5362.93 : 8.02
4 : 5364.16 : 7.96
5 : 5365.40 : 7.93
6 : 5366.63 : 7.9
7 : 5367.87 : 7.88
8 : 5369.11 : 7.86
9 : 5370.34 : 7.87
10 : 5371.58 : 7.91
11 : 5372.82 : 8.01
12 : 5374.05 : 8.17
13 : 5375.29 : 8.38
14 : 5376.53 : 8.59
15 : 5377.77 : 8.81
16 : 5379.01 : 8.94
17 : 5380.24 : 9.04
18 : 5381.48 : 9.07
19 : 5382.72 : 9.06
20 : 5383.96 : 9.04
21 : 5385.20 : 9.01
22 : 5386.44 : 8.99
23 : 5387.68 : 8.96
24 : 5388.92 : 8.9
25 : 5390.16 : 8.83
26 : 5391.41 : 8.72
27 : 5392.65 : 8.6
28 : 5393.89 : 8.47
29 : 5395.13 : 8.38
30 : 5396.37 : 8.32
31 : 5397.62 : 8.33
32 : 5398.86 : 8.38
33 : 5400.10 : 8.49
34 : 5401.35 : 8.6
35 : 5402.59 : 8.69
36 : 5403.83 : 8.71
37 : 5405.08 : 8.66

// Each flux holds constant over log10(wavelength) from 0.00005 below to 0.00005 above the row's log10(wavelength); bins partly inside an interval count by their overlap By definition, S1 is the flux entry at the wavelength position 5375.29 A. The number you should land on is 8.38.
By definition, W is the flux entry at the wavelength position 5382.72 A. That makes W 9.06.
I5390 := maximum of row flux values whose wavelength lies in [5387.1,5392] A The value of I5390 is 8.96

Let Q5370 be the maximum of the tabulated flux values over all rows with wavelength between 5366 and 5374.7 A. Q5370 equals 8.17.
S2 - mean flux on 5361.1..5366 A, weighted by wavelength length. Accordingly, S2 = 7.99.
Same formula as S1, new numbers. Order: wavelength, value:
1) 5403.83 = 8.71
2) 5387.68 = 8.96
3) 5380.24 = 9.04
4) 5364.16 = 7.96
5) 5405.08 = 8.66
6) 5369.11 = 7.86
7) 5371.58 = 7.91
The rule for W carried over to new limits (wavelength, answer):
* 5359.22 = 8.21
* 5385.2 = 9.01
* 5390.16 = 8.83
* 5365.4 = 7.93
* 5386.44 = 8.99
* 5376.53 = 8.59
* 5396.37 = 8.32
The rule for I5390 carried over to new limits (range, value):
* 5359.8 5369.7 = 8.15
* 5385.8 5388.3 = 8.99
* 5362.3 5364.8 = 8.02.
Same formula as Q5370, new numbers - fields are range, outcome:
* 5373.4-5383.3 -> 9.07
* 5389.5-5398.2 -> 8.83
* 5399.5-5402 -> 8.6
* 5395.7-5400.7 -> 8.49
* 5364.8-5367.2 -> 7.93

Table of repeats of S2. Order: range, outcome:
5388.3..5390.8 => 8.84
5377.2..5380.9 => 8.95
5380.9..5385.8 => 9.04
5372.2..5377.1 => 8.29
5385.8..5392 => 8.87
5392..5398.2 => 8.42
